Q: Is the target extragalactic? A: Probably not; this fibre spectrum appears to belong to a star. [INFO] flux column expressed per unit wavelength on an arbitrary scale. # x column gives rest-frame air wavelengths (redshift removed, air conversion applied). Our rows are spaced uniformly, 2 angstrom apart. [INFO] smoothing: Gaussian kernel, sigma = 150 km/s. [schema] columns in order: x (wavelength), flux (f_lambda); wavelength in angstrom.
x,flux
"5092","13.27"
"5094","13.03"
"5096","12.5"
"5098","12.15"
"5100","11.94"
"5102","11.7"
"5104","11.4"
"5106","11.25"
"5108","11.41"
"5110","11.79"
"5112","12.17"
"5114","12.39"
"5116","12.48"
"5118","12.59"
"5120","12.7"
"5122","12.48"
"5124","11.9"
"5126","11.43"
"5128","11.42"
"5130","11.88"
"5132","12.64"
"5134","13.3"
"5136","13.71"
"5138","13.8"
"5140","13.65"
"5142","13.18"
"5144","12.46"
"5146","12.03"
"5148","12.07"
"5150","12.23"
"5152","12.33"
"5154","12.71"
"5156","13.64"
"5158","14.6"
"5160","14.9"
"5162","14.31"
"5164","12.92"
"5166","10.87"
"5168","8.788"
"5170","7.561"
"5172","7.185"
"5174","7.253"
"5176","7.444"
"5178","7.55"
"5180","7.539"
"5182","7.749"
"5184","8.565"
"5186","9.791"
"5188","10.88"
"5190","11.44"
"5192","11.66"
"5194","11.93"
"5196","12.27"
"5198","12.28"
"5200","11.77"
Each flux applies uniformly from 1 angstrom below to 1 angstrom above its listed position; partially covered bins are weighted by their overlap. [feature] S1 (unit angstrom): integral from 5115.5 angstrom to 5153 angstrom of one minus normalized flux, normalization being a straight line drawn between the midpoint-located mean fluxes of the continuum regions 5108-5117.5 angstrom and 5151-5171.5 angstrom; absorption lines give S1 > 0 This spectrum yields -1.2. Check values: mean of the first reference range 12.1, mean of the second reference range 12.1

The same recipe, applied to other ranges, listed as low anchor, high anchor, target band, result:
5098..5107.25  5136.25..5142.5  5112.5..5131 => 0.7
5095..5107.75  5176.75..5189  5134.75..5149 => -3.8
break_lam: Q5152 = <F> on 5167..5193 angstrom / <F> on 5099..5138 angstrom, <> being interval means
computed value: 0.7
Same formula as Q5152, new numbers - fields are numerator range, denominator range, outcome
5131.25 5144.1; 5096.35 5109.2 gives 1.14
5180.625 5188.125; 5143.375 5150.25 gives 0.74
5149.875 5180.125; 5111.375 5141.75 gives 0.86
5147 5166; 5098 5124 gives 1.10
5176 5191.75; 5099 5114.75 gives 0.77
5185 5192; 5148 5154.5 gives 0.88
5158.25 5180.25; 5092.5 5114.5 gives 0.83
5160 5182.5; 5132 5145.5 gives 0.70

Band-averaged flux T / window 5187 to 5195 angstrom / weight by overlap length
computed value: 11.5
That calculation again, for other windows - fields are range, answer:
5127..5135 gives 12.3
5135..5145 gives 13.4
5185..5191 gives 10.7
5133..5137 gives 13.5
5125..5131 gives 11.6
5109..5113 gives 12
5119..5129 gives 12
